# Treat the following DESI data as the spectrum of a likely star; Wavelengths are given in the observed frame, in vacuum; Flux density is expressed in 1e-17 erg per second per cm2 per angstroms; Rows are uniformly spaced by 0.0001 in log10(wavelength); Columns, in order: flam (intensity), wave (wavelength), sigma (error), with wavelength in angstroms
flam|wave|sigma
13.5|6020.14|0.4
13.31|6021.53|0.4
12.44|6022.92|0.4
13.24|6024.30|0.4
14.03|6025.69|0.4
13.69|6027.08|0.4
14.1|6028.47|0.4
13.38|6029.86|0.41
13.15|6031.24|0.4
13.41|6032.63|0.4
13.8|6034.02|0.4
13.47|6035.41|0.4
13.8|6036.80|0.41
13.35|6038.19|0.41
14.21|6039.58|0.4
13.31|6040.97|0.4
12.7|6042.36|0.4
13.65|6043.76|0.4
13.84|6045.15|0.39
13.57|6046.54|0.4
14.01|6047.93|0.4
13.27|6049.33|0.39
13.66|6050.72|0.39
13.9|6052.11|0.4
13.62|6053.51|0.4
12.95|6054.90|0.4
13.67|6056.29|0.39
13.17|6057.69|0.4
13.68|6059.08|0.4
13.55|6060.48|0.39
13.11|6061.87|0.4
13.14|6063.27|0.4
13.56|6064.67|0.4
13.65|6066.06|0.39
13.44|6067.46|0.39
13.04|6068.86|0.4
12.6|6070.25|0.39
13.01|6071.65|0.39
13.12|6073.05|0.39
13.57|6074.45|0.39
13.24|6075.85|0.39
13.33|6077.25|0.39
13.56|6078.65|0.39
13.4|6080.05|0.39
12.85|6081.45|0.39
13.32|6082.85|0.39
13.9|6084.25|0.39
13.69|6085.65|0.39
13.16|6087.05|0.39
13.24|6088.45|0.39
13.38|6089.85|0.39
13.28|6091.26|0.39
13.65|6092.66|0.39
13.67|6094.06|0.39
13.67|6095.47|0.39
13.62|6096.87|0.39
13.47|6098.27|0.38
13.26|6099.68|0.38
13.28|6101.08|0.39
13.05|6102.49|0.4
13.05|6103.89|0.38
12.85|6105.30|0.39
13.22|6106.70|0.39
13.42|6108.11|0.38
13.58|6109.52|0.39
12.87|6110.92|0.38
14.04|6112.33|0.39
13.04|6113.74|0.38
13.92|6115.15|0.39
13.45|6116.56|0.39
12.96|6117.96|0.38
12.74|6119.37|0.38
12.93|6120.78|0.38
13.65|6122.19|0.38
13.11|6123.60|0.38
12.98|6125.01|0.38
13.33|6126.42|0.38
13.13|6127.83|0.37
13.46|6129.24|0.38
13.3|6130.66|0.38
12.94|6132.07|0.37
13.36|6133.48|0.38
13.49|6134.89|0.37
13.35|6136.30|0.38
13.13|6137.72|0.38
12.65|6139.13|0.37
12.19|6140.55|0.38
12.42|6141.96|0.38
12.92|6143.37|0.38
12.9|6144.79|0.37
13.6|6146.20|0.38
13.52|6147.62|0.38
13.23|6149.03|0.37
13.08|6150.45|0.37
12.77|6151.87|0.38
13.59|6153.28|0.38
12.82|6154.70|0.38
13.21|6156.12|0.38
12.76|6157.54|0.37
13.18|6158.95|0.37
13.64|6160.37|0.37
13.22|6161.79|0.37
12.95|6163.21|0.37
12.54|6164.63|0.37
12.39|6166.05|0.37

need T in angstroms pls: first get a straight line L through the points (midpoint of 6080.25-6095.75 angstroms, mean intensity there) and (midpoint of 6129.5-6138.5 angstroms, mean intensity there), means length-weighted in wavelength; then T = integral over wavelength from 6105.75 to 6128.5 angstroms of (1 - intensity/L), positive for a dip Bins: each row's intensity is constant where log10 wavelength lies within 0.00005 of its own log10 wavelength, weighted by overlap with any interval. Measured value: 0.09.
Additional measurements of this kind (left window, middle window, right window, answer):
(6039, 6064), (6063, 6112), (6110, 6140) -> 0.1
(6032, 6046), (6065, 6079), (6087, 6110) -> 0.2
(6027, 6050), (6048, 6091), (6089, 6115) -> 0.3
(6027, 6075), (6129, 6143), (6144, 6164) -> 0.2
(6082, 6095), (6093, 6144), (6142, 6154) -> 0.4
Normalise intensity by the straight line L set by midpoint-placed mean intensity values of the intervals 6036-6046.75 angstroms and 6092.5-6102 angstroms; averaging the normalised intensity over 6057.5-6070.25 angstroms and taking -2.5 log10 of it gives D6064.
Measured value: 0.01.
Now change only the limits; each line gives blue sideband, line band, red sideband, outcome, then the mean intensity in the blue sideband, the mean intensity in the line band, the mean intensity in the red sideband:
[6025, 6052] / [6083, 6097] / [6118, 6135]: -0.013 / 13.6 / 13.5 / 13.2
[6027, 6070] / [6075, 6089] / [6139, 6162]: -0.002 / 13.5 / 13.4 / 13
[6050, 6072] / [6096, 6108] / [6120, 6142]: -0.003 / 13.4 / 13.2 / 13.1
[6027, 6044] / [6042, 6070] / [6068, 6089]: -0.004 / 13.5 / 13.5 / 13.3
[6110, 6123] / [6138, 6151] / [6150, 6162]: 0.019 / 13.3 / 13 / 13.1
